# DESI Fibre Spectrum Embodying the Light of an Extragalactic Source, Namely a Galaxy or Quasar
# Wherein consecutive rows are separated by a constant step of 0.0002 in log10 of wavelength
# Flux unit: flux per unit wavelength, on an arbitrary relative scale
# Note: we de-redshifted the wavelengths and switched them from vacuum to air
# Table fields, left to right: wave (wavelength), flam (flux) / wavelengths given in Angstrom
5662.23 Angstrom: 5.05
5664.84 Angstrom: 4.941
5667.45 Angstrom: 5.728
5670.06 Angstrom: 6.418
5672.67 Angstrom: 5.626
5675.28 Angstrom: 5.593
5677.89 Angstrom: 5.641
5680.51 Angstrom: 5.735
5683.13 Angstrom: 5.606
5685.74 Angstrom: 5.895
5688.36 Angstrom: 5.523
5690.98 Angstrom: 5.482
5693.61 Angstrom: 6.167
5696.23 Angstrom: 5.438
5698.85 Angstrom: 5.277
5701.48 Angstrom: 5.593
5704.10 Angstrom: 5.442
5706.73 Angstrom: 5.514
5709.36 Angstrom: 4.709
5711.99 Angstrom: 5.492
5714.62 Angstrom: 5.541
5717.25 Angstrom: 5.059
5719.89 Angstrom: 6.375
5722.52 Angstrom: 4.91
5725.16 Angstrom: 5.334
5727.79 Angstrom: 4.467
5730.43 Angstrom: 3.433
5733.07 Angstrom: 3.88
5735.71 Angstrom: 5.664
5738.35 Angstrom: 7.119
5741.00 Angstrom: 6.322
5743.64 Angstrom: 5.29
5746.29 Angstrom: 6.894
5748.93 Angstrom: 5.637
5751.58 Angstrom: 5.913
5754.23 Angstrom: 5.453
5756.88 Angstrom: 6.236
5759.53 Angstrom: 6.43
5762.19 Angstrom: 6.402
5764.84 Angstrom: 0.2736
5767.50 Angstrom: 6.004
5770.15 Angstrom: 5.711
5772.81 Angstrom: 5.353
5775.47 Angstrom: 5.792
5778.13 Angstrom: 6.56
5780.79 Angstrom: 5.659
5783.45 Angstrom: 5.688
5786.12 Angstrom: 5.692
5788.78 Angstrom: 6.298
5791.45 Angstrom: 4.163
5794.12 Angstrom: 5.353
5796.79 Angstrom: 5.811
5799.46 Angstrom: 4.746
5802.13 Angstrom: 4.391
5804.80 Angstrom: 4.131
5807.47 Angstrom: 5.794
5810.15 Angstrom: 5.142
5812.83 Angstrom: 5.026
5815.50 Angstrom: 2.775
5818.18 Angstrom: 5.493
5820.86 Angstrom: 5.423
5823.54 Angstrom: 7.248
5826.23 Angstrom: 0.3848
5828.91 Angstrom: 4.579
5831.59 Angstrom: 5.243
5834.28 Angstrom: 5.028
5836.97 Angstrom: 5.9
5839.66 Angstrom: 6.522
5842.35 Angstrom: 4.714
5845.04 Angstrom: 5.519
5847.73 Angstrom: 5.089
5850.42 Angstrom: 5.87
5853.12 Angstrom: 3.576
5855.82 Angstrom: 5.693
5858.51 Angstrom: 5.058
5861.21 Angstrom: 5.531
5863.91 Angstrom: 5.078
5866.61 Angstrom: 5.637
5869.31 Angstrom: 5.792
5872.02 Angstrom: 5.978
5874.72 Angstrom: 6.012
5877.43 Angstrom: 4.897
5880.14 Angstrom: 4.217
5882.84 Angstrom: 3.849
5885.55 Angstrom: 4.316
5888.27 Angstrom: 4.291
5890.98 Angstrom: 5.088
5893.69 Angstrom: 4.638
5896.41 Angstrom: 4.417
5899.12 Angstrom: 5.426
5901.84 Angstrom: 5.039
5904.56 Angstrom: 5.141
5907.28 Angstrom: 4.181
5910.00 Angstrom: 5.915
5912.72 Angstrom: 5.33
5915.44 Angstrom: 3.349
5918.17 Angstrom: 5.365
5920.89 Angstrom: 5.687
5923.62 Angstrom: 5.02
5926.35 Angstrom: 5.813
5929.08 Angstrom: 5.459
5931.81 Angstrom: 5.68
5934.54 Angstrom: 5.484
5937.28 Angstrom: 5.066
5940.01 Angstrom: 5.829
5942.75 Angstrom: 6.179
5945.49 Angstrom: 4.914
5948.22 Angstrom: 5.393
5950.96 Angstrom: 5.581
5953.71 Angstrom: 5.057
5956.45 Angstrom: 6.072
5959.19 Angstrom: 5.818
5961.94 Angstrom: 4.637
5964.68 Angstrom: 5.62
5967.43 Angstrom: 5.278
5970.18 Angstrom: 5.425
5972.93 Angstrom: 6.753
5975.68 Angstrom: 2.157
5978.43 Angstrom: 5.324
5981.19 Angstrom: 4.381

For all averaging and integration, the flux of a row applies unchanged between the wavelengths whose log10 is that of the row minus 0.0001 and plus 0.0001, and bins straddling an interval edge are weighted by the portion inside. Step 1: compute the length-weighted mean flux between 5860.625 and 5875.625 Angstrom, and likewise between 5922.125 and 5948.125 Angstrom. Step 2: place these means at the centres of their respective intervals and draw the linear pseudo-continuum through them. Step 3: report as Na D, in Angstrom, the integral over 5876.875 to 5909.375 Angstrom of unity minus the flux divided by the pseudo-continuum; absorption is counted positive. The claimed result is 5.5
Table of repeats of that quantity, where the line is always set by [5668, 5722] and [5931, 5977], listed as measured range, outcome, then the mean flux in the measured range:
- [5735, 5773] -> -0.77 Angstrom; 5.65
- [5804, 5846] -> 4.10 Angstrom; 4.94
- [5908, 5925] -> 0.97 Angstrom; 5.08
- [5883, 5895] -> 2.00 Angstrom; 4.51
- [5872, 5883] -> 0.87 Angstrom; 5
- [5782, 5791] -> -0.34 Angstrom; 5.72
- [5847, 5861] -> 0.90 Angstrom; 5.09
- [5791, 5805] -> 1.64 Angstrom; 4.86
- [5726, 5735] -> 2.34 Angstrom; 4.12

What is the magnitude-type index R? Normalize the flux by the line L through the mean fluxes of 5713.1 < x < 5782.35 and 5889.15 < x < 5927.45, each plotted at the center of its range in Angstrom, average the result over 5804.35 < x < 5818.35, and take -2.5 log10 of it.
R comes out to 0.13 mag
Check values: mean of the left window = 5.45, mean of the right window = 5.02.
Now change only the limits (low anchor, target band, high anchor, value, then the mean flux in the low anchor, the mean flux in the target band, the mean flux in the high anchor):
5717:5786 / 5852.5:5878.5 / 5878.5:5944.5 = -0.05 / 5.47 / 5.38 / 5.03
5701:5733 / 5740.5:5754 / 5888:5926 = -0.17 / 5.09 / 5.95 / 4.96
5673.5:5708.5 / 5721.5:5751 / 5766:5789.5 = 0.07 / 5.6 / 5.38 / 5.81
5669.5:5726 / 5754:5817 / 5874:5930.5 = 0.02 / 5.55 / 5.2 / 4.92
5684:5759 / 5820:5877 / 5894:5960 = 0.03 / 5.51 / 5.23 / 5.29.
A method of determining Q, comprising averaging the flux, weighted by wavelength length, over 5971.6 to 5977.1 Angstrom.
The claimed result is 4.45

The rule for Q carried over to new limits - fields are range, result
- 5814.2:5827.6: 4.27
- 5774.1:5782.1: 6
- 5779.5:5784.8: 5.67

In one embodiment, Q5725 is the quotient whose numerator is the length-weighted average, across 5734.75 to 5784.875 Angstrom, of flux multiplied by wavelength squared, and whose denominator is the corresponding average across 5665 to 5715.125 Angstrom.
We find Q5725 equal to 1.05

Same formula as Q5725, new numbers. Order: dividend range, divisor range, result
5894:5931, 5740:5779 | 0.96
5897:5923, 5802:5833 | 1.12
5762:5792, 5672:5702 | 0.97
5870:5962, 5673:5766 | 1.02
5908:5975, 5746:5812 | 1.06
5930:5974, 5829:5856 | 1.09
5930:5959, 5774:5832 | 1.15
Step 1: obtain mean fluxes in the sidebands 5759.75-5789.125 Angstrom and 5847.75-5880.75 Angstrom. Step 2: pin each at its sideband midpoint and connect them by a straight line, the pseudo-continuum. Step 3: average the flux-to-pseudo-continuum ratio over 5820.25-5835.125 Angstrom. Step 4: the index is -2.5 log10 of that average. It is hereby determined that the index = 0.16 mag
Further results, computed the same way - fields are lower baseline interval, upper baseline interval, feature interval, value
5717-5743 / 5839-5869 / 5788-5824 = 0.047 mag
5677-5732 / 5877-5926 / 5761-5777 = 0.052 mag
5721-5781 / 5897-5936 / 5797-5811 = 0.093 mag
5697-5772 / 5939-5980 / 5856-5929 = 0.059 mag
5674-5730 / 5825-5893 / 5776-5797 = -0.094 mag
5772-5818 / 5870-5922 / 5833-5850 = -0.086 mag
